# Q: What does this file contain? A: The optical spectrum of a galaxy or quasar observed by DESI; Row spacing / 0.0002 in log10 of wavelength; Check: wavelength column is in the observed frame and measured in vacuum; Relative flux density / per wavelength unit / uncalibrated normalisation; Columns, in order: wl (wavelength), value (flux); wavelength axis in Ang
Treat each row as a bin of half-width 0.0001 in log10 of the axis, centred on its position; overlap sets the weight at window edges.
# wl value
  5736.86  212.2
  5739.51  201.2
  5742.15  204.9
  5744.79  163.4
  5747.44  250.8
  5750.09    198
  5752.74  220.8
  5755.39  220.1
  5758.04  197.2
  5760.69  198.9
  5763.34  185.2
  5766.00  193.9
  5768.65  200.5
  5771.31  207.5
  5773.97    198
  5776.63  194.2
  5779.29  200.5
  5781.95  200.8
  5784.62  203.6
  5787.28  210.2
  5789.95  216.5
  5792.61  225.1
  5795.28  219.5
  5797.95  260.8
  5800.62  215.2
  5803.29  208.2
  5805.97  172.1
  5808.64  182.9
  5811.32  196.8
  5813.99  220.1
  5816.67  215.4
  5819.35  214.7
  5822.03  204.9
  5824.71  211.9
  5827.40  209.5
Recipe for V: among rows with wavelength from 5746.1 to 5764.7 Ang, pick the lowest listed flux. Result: 185.2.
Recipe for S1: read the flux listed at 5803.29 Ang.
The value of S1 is 208.2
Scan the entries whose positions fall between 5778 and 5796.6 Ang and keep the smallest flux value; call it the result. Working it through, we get 200.5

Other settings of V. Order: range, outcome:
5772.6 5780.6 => 194.2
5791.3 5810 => 172.1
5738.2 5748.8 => 163.4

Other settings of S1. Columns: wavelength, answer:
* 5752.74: 220.8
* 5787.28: 210.2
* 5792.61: 225.1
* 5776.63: 194.2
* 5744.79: 163.4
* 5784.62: 203.6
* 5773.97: 198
